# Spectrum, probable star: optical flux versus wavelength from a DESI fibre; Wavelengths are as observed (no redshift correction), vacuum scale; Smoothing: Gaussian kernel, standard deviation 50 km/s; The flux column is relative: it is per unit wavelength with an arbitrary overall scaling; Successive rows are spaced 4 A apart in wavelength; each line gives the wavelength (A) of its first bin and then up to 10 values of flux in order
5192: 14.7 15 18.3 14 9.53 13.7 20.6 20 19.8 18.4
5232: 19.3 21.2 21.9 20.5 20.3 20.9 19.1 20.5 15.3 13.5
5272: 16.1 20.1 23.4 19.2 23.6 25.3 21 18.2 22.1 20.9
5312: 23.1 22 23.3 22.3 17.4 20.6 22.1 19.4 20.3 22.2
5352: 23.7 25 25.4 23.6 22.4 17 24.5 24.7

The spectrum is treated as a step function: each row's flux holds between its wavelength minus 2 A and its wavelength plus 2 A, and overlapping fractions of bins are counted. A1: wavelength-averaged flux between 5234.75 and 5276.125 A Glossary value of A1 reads 18.9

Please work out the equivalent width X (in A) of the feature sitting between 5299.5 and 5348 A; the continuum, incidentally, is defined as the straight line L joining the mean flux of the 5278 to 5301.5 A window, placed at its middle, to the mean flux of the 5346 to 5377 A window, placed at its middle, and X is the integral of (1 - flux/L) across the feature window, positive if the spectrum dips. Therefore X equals 2.7 A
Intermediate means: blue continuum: 21.9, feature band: 21.1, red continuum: 22.9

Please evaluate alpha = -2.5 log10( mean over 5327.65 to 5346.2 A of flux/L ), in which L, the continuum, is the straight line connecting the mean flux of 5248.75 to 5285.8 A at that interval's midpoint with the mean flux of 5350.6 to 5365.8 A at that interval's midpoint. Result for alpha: 0.15 mag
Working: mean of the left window 18.7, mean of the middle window 20.2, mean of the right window 24.5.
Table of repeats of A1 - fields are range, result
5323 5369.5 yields 22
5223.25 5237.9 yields 19.7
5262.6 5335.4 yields 20.5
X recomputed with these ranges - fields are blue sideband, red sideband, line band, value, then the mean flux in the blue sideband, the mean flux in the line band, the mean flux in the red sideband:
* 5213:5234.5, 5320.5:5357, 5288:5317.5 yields -1.6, 19.4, 21.9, 21.4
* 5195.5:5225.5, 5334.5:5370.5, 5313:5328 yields -0.5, 16.4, 21.9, 22.6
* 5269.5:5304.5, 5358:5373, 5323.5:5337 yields 0.9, 20.8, 20.3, 22.4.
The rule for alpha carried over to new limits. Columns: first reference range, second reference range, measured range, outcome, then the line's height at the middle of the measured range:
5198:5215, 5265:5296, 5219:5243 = -0.24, 16.2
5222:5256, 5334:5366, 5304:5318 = -0.01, 21.8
